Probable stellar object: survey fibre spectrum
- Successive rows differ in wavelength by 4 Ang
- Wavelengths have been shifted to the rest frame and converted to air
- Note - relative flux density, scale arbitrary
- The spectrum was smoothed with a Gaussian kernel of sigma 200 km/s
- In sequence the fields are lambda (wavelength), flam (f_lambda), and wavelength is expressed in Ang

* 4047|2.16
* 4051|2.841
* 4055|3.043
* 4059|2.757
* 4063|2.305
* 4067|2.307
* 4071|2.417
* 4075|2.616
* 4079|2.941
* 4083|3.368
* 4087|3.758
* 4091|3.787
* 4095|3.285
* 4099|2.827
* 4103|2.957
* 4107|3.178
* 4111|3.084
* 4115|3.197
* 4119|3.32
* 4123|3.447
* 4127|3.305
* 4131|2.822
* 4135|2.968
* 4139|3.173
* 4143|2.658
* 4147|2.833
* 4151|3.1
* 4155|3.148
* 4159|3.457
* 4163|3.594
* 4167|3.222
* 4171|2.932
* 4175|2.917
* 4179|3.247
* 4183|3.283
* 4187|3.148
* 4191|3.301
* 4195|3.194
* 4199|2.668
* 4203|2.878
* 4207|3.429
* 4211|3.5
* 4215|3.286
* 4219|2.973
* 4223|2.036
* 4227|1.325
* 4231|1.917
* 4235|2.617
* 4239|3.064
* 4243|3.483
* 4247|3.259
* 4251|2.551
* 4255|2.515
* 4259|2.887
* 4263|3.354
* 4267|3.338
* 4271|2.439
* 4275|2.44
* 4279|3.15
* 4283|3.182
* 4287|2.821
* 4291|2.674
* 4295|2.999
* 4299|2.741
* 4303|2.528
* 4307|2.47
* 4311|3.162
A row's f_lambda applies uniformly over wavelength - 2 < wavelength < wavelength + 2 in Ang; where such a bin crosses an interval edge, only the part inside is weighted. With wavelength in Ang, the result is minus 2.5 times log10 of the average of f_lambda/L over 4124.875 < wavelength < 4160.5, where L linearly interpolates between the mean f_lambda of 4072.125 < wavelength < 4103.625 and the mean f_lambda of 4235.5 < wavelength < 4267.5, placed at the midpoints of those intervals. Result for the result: 0.03 mag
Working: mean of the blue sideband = 3.18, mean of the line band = 3.05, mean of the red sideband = 3.02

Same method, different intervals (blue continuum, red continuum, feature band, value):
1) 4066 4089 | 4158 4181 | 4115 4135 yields -0.04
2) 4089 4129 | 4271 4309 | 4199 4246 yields 0.06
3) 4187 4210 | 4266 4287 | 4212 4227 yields 0.17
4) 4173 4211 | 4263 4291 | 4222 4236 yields 0.50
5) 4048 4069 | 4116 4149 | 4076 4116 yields -0.13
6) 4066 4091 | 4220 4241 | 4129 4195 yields -0.21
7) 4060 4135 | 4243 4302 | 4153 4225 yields -0.06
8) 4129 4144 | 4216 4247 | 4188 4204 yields -0.12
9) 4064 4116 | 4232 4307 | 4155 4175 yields -0.10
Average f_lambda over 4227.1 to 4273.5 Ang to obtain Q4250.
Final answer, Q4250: 2.79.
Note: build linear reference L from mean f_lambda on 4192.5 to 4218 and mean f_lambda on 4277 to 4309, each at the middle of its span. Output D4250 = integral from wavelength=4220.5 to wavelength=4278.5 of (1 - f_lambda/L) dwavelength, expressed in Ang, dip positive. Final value 5.92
